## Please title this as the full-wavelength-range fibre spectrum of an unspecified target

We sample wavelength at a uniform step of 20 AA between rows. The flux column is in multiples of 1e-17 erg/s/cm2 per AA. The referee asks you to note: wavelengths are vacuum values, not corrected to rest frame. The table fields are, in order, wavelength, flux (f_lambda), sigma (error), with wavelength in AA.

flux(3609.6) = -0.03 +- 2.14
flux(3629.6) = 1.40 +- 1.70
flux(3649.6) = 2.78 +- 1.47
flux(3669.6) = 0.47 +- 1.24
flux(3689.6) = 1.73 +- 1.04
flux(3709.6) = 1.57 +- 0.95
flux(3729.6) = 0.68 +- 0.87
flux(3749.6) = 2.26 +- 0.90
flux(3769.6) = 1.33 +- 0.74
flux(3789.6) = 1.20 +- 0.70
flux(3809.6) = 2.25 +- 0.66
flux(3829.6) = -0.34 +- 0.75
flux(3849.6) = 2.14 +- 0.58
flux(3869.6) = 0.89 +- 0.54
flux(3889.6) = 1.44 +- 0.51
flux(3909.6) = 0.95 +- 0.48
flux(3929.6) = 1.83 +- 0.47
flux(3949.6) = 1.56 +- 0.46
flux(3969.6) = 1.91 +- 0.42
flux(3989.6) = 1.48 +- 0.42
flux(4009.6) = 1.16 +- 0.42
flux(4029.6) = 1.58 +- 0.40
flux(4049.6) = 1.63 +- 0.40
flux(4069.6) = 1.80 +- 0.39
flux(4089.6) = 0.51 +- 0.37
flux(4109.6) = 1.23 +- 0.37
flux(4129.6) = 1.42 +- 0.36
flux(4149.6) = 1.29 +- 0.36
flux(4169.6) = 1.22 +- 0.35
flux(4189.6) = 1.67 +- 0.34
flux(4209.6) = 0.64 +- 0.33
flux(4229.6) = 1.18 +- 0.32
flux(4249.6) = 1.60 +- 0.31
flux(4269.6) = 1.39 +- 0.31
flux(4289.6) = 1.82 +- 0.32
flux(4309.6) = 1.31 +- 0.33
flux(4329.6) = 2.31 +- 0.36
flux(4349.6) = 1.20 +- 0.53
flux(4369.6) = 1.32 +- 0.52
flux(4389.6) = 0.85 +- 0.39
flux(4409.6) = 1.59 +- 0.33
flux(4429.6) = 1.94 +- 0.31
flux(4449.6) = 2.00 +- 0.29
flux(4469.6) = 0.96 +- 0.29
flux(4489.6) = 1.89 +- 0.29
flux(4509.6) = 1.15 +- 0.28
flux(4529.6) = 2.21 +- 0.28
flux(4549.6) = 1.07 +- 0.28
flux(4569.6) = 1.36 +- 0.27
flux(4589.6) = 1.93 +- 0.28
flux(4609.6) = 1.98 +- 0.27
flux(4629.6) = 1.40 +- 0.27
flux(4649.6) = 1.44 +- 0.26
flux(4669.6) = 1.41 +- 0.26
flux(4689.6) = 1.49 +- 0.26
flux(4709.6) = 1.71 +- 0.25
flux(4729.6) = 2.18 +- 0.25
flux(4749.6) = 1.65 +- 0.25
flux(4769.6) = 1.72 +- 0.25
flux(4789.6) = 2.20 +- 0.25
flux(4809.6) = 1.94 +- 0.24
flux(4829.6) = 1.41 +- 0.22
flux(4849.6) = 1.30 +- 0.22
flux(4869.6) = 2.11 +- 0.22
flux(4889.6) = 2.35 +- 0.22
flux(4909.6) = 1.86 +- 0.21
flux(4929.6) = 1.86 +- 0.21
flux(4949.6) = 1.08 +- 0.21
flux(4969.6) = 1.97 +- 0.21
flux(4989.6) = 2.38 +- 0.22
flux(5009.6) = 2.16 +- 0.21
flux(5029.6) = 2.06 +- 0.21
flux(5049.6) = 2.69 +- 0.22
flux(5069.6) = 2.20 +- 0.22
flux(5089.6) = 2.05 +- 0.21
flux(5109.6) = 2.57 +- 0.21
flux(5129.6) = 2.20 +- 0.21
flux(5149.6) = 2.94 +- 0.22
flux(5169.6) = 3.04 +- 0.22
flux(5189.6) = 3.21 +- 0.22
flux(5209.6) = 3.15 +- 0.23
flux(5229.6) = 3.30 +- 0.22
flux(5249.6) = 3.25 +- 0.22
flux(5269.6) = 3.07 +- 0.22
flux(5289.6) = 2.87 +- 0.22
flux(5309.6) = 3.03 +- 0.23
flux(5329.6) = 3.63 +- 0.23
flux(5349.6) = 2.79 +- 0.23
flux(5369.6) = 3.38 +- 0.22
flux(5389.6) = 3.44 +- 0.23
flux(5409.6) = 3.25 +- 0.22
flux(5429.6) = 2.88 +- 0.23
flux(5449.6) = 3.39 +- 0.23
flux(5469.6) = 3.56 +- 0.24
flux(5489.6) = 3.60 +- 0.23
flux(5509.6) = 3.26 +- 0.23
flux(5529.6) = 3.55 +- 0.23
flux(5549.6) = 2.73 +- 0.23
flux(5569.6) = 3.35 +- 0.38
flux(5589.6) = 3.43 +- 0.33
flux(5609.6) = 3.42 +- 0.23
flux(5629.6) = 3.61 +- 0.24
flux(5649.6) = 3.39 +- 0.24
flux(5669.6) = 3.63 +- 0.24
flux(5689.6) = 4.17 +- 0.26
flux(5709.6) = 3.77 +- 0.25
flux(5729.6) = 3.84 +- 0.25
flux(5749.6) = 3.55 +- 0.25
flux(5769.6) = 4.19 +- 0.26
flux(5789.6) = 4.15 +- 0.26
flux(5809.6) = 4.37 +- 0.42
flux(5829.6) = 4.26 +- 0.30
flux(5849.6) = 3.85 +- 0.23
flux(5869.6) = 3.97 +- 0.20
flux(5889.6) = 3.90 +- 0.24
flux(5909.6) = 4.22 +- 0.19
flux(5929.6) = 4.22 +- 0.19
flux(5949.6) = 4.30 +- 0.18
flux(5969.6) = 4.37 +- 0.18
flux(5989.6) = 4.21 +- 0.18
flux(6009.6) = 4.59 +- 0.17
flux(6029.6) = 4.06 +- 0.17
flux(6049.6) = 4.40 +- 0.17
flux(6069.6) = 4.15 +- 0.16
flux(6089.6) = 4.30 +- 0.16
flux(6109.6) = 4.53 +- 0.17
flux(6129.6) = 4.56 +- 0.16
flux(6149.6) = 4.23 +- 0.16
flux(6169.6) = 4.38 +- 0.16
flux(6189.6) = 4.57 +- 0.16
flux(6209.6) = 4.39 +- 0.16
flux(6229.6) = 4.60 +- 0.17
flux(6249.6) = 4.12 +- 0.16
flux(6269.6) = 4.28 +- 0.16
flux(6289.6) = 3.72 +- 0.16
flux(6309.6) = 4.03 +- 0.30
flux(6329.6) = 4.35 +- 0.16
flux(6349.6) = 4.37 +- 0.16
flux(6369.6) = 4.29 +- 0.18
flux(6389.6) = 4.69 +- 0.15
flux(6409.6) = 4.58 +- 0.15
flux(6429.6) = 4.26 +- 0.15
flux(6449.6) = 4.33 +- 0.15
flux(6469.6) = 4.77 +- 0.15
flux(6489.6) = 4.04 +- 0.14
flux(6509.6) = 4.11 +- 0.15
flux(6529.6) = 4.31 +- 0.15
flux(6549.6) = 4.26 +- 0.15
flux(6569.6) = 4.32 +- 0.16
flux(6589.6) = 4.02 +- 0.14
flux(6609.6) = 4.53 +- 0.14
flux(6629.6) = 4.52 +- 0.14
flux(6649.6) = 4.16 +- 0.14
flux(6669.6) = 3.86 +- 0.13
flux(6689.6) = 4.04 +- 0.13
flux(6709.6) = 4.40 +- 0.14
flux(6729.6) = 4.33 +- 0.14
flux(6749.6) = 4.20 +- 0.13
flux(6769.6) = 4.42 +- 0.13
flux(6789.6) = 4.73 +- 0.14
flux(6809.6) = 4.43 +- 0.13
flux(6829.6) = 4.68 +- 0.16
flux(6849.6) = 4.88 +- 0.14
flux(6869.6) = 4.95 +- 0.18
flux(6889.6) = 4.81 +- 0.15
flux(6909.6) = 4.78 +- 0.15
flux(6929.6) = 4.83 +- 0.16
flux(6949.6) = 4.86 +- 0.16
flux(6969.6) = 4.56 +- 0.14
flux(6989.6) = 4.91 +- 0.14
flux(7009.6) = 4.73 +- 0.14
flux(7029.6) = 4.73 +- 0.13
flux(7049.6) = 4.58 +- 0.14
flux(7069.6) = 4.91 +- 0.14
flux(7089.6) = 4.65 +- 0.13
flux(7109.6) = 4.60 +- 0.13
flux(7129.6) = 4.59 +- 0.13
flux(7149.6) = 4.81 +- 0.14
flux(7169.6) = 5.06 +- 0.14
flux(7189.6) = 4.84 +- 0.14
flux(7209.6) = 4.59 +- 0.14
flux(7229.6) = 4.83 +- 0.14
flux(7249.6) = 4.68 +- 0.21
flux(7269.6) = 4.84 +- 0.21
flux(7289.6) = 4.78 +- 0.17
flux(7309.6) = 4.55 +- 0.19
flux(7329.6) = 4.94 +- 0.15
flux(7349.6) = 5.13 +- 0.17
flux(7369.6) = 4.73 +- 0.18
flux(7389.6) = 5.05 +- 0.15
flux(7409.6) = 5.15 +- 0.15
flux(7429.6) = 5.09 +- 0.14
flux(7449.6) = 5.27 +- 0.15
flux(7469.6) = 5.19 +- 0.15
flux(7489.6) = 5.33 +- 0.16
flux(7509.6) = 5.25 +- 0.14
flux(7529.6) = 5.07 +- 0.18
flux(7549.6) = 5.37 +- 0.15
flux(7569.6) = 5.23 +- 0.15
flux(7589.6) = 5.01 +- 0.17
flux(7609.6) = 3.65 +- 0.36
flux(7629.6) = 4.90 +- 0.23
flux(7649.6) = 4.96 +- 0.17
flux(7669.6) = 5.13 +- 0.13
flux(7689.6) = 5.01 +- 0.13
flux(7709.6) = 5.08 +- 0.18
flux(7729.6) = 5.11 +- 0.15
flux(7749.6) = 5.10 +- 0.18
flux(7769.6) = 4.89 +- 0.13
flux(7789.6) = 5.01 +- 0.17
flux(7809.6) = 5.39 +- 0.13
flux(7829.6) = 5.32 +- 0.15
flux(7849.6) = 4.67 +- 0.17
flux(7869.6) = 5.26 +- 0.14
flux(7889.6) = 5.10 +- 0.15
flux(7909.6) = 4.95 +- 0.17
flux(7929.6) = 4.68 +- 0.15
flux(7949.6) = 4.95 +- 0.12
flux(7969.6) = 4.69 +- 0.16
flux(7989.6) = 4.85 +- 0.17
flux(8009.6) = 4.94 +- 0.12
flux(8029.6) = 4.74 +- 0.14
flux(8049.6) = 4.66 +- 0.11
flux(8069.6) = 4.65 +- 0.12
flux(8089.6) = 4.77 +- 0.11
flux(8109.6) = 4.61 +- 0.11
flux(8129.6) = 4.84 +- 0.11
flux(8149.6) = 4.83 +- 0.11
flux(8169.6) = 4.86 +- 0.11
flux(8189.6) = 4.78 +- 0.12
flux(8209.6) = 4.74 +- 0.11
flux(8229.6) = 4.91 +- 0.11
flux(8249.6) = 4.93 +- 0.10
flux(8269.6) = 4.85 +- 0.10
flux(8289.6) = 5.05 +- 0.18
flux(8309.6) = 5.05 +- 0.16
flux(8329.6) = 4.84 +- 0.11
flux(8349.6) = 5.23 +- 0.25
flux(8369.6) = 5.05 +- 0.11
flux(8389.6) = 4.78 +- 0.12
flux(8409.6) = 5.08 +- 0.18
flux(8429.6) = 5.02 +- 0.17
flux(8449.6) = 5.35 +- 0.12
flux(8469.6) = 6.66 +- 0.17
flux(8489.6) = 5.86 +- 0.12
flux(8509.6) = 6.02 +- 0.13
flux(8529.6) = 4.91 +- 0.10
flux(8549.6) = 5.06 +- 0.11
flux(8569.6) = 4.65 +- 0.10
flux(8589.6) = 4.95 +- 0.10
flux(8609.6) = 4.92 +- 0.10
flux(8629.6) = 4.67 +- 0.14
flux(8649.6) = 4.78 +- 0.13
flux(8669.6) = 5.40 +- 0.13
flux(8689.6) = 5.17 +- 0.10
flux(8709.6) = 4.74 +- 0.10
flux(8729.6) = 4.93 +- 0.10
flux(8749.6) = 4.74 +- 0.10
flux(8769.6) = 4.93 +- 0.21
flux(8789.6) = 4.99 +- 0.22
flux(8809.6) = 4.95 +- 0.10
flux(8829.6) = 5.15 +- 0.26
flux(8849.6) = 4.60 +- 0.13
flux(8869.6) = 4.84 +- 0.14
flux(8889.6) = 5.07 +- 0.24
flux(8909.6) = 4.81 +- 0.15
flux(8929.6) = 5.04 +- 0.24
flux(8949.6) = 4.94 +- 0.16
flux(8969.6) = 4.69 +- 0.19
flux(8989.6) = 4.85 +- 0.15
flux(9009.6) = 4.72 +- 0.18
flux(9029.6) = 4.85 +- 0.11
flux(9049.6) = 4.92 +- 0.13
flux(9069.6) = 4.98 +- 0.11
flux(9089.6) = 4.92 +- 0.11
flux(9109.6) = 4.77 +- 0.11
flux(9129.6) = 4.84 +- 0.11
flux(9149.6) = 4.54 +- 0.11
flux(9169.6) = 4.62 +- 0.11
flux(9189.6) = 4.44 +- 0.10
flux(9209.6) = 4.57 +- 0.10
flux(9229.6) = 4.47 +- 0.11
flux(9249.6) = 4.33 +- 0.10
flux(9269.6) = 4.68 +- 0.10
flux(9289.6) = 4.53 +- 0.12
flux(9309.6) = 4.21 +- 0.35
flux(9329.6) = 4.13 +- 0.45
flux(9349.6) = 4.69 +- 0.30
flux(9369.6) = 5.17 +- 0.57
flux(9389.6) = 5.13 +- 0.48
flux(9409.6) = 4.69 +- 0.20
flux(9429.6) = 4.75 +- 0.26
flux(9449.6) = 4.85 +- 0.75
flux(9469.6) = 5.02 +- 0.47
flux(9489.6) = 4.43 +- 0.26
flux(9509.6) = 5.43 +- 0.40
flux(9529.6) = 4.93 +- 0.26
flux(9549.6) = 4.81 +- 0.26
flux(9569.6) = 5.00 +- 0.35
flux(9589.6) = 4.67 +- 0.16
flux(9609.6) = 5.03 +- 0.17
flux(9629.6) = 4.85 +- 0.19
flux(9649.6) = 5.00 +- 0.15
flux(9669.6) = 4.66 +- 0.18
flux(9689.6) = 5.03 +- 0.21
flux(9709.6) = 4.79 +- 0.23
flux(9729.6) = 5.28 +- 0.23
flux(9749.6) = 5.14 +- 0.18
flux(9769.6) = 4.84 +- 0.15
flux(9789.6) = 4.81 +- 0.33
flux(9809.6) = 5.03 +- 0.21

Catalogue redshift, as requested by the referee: 0.291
